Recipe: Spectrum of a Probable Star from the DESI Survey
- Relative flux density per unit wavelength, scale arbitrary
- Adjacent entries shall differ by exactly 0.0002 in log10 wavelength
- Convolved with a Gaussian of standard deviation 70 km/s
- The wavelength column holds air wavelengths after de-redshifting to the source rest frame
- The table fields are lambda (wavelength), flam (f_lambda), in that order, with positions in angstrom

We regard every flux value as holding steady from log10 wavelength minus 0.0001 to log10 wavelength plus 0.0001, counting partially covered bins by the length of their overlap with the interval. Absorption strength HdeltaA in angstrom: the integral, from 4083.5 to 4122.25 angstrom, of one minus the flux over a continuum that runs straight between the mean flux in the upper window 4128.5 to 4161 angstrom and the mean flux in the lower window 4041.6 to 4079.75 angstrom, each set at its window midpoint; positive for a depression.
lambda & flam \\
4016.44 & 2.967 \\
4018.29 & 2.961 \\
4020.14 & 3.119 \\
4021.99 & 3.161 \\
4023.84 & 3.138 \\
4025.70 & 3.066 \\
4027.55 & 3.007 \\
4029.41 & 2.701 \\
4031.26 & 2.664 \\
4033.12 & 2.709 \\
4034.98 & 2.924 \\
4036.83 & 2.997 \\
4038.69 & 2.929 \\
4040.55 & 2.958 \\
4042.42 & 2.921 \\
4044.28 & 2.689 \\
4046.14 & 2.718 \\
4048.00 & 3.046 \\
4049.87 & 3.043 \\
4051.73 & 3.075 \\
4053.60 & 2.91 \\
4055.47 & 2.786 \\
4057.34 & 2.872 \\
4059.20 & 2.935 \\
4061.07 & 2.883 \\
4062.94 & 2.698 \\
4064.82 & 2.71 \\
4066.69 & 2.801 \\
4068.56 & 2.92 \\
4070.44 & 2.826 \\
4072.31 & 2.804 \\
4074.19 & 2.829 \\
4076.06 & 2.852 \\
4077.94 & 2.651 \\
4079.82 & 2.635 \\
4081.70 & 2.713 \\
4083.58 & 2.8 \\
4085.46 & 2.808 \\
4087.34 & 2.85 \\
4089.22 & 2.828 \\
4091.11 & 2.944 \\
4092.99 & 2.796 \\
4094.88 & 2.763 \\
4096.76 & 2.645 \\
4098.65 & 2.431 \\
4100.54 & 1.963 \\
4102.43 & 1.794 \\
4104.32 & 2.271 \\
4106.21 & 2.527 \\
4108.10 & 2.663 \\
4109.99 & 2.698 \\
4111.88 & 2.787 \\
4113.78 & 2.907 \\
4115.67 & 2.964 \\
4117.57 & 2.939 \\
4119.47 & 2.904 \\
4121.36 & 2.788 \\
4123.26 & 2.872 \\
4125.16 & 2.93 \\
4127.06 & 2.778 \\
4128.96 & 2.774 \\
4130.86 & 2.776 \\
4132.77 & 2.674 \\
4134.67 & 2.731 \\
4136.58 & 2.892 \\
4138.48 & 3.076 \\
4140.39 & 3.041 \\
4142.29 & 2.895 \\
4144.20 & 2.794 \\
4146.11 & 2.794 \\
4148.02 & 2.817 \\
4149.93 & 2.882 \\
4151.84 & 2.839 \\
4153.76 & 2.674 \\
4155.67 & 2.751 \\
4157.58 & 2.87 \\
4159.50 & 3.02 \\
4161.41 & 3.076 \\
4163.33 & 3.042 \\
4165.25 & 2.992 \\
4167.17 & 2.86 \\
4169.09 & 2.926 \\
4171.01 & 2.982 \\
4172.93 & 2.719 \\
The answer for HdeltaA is 2.42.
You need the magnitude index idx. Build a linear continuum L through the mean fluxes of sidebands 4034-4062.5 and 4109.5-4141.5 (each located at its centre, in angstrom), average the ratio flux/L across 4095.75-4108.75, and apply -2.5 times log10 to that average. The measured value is 0.23 mag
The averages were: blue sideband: 2.91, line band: 2.32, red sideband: 2.86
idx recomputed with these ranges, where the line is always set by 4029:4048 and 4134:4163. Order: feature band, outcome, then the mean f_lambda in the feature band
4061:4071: 0.02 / 2.8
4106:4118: 0.03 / 2.79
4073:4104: 0.09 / 2.64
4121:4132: 0.02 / 2.82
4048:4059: -0.04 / 2.95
